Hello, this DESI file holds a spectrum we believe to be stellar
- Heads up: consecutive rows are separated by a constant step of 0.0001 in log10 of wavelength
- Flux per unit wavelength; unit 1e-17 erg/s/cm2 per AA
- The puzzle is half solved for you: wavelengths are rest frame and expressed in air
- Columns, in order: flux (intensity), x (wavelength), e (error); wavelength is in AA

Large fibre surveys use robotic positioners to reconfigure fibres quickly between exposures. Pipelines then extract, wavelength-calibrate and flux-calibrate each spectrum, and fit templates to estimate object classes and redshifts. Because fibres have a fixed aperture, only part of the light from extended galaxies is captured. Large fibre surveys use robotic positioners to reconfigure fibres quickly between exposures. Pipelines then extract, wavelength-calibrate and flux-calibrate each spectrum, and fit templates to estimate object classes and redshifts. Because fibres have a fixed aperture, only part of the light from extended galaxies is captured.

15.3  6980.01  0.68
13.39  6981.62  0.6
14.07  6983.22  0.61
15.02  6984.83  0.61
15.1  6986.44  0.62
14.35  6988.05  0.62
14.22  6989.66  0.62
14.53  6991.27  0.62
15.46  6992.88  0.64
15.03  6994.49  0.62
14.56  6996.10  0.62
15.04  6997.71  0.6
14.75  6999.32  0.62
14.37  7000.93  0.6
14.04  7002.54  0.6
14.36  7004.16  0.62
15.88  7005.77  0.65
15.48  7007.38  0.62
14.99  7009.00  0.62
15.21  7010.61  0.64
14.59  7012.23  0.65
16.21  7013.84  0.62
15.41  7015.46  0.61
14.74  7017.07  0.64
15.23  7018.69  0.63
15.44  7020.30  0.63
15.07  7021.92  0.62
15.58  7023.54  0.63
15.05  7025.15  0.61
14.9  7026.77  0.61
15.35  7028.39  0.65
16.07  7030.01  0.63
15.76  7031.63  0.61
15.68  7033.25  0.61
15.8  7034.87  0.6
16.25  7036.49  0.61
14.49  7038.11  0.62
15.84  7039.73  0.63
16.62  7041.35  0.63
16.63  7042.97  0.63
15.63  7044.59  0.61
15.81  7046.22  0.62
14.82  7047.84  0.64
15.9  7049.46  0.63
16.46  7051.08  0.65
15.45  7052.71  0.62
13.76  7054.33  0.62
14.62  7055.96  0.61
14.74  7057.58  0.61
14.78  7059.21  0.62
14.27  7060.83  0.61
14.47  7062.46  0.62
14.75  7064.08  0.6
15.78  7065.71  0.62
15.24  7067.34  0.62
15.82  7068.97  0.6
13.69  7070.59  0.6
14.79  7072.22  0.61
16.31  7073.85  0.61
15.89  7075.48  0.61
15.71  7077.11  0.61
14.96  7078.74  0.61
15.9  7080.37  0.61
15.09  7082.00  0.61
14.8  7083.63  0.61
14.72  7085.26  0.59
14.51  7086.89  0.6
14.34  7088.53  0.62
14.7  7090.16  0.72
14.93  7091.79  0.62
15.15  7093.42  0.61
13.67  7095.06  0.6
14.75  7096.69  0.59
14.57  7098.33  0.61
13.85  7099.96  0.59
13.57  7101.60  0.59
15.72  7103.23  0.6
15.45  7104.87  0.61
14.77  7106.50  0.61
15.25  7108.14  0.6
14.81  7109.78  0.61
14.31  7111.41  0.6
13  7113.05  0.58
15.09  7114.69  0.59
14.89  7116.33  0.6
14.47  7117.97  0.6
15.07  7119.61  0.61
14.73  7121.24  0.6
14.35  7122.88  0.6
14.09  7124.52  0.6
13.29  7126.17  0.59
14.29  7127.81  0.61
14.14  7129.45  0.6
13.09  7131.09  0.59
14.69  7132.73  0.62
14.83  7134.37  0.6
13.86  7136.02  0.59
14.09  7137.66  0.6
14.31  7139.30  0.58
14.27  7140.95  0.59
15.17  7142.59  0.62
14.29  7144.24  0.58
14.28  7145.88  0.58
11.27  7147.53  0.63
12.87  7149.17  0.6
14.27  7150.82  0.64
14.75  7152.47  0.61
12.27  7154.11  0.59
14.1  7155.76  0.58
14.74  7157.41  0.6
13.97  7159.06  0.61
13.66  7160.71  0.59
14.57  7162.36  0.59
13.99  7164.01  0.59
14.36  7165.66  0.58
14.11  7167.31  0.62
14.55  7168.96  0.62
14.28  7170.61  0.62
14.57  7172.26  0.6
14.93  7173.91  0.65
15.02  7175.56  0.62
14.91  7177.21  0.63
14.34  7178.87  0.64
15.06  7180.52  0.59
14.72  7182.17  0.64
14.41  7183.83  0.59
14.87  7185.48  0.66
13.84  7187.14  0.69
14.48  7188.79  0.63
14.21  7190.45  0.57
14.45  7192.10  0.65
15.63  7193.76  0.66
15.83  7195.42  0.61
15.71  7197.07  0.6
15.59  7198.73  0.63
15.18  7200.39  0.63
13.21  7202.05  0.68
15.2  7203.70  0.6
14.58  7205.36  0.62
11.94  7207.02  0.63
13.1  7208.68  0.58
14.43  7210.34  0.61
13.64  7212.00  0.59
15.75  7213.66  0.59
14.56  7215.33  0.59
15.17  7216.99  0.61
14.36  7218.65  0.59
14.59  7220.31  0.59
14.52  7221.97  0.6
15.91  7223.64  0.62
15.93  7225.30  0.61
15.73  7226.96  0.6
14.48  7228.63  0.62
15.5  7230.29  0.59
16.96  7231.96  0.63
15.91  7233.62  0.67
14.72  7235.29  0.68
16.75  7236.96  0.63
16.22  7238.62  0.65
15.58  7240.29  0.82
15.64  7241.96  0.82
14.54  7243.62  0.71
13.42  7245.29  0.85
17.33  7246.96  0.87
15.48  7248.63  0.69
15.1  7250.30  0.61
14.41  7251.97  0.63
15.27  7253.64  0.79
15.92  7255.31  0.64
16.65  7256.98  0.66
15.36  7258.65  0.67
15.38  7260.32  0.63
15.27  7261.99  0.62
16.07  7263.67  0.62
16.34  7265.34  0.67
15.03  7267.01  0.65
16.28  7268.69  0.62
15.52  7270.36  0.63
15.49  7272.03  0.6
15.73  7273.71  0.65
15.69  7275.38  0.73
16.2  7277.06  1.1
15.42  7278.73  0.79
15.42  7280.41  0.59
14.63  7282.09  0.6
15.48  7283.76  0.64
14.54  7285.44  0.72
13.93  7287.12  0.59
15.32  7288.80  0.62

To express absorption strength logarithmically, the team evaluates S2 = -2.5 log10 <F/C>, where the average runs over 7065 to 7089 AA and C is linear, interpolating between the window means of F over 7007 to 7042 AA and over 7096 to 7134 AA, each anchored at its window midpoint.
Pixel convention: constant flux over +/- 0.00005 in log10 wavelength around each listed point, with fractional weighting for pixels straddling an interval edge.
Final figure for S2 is -0.02 mag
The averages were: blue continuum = 15.4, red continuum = 14.4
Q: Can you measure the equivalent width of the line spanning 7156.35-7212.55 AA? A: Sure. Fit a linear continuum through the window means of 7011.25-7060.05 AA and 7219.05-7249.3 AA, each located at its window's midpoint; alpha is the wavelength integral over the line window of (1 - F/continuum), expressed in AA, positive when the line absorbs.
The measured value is 3.6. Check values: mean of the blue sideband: 15.4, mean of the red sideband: 15.5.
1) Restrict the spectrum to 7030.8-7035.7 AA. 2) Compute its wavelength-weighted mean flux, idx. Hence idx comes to 15.7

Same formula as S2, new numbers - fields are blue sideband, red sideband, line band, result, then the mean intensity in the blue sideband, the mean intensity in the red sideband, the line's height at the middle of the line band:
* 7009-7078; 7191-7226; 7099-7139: 0.05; 15.3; 14.7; 15.1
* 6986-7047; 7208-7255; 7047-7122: 0.03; 15.3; 15.2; 15.2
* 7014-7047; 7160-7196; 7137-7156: 0.07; 15.6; 14.6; 14.8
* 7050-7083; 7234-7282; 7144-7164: 0.12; 15.1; 15.6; 15.3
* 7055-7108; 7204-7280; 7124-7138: 0.07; 14.9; 15.3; 15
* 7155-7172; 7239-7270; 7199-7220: 0.04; 14.2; 15.5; 14.9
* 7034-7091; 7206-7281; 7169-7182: 0.04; 15.2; 15.3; 15.3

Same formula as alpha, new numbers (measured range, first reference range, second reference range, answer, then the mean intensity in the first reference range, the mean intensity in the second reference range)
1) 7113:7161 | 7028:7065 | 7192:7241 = 3.5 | 15.4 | 15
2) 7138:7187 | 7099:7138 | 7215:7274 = 1.8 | 14.4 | 15.5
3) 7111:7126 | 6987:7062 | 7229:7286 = 0.9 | 15.2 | 15.6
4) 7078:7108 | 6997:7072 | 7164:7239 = 0.7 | 15.2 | 14.8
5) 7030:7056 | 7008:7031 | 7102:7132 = -1.0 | 15.3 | 14.5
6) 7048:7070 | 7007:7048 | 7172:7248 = 0.5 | 15.5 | 14.9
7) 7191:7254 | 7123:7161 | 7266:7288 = -1.2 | 13.9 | 15.3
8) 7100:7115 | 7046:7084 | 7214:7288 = 0.6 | 15.2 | 15.4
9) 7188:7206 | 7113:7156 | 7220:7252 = 0.0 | 14.1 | 15.5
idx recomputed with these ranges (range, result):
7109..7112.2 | 14.6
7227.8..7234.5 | 15.7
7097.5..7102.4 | 14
